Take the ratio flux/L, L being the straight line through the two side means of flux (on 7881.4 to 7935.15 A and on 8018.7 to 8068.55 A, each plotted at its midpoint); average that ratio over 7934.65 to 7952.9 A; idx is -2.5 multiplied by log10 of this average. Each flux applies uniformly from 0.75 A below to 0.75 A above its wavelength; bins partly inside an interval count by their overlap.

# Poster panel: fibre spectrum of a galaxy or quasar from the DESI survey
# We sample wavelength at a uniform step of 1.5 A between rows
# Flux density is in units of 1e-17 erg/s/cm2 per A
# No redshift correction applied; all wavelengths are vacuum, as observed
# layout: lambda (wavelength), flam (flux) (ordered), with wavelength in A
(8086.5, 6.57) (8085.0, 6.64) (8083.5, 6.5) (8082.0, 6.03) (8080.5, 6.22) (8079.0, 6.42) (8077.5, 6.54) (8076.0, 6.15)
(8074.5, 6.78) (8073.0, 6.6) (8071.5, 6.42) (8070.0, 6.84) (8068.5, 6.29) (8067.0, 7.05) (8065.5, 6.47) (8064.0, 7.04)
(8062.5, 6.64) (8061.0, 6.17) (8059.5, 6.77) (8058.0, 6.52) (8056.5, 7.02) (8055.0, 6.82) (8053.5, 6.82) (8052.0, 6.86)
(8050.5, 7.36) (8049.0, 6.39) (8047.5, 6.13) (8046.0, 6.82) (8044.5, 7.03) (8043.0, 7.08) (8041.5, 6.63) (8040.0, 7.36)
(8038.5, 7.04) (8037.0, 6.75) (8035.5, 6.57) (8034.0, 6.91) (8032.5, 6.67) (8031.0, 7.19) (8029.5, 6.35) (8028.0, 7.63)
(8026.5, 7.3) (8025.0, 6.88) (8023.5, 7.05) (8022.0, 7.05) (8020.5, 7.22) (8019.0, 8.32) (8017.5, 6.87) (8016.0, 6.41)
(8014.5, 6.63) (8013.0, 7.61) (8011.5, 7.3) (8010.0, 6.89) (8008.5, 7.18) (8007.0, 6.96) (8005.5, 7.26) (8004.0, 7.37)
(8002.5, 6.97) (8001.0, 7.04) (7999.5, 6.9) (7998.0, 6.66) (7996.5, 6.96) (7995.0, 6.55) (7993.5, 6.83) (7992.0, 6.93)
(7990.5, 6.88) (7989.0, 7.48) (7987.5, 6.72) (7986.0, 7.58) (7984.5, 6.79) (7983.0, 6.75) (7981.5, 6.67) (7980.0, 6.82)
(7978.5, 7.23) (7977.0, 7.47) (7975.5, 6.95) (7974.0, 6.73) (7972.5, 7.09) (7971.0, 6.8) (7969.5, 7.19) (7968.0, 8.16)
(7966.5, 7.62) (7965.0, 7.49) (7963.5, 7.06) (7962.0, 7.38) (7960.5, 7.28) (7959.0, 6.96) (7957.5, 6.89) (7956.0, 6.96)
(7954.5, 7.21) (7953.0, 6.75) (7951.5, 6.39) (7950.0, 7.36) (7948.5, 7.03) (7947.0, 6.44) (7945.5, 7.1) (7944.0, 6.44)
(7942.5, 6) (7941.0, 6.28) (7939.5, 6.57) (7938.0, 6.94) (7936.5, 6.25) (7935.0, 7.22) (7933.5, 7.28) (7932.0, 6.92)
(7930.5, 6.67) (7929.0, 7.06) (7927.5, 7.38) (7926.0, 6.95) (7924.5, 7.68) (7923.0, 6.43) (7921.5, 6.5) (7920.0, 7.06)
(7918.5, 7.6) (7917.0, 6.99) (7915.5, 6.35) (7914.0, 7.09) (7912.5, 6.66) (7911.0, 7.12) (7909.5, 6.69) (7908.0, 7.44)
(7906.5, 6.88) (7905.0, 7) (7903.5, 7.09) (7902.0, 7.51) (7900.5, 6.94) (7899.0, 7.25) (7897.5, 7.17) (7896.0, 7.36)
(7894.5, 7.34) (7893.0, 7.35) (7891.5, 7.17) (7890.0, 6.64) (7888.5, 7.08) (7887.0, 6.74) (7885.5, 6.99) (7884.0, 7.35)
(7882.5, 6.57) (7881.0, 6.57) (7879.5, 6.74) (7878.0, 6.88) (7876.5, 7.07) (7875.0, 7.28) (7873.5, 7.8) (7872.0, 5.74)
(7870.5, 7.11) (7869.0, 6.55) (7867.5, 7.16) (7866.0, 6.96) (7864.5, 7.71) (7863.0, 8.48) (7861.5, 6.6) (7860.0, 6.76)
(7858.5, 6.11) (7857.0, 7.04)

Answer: 0.05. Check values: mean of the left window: 7.04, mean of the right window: 6.88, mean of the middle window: 6.66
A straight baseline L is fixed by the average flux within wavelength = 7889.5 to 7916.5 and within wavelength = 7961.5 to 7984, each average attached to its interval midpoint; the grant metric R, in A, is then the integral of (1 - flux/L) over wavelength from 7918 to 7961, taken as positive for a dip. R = 1.4 A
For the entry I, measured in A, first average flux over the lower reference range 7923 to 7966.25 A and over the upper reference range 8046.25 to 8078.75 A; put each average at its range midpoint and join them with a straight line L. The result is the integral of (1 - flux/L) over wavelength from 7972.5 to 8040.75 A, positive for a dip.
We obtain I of -2.4 A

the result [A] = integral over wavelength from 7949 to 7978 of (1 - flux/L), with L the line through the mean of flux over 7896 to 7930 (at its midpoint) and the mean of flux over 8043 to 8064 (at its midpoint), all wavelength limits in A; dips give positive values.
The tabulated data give -0.9 A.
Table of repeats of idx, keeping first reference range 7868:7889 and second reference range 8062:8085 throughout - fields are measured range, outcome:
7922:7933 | -0.032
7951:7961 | -0.028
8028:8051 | -0.039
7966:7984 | -0.062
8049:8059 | -0.047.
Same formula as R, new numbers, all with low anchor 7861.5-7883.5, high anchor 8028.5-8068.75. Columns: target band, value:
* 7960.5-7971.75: -0.8 A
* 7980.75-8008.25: -0.4 A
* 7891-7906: -0.5 A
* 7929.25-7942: 0.3 A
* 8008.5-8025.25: -0.7 A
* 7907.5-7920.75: 0.0 A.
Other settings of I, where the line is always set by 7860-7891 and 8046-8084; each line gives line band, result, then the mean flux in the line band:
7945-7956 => -0.09 A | 6.9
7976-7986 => -0.33 A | 7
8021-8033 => -0.62 A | 7.03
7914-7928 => -0.18 A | 6.99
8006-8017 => -0.47 A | 7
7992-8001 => -0.10 A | 6.81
